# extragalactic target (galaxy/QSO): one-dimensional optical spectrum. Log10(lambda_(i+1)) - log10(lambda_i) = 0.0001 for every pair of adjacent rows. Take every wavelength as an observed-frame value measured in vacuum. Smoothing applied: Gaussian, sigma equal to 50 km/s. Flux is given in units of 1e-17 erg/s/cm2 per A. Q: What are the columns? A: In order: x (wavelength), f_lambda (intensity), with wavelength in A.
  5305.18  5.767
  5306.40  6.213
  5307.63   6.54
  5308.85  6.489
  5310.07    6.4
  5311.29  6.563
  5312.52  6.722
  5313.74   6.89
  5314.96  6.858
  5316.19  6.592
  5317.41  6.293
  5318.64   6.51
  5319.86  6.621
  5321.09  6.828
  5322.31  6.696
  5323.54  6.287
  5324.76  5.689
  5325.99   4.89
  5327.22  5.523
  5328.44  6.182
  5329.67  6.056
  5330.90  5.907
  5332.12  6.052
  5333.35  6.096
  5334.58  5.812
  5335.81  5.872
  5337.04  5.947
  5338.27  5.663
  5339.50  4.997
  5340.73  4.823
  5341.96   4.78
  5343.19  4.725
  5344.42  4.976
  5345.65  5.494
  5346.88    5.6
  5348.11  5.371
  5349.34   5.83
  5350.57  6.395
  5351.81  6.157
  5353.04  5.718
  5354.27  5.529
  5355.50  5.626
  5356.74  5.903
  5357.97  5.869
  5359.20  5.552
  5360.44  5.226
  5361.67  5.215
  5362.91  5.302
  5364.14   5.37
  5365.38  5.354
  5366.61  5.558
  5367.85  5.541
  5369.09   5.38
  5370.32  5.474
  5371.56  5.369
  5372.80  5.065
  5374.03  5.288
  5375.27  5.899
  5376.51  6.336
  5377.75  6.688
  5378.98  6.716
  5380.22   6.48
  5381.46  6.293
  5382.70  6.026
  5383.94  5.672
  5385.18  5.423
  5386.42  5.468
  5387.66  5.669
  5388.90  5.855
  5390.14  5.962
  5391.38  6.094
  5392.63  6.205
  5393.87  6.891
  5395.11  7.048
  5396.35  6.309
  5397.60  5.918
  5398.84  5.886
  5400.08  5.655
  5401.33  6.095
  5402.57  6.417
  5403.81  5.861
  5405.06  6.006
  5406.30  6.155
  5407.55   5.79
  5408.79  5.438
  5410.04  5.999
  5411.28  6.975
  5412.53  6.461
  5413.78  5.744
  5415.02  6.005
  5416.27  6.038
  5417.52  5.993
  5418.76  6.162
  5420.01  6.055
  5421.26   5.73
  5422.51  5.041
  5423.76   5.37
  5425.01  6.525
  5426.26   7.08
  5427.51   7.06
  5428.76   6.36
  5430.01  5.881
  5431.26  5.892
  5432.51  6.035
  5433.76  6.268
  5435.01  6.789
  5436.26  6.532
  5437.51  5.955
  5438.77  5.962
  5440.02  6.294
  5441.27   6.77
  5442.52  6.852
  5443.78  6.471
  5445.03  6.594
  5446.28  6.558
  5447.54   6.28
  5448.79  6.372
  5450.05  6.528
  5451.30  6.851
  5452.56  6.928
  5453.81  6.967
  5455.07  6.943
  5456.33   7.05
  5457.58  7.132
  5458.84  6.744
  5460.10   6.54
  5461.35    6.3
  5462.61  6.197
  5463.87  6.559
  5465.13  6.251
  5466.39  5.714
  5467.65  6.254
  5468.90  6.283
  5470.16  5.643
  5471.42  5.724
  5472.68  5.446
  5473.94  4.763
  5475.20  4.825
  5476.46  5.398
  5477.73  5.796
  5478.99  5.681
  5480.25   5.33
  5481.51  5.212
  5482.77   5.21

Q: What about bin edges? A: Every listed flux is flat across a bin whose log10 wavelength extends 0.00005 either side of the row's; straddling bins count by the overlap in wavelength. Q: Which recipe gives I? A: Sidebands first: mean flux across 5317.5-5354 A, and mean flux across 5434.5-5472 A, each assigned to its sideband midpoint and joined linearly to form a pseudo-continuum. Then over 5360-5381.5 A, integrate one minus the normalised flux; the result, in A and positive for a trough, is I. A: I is 1.1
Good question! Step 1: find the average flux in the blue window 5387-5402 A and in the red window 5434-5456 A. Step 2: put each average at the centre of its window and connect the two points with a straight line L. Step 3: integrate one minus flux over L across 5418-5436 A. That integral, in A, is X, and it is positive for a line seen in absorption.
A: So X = 0.69 A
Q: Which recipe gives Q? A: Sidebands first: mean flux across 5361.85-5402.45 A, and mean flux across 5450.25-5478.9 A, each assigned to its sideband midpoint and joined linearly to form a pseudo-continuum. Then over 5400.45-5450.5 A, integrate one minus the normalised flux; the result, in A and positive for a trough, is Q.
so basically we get -1.3 A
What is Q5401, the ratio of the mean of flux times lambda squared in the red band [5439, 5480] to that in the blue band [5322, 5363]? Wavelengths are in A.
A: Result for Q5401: 1.16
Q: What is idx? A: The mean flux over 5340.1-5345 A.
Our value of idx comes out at 4.83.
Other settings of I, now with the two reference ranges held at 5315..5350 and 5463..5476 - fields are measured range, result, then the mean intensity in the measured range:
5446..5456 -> -1.6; 6.69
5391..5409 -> -1.1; 6.13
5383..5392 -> 0.1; 5.75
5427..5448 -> -2.3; 6.38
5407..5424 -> -0.5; 5.93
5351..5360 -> 0.0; 5.76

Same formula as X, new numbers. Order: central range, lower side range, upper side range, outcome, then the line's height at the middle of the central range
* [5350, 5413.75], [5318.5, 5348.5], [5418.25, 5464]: 1.6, 6.04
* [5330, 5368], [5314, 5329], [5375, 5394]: 3.8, 6.19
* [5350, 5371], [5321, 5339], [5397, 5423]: 1.3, 5.95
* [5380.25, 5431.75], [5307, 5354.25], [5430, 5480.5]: 0.5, 6.13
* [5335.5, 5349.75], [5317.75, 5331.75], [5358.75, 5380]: 1.4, 5.92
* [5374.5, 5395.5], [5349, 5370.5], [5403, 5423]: -1.3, 5.78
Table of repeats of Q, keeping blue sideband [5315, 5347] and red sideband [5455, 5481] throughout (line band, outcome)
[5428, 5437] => -0.5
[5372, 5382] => -0.3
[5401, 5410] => -0.1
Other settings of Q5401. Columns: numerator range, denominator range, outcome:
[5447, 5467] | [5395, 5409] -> 1.11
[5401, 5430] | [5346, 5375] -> 1.12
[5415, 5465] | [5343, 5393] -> 1.15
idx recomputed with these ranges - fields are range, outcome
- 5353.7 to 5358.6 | 5.74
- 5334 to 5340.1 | 5.65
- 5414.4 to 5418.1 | 6.01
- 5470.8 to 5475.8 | 5.19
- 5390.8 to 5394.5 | 6.39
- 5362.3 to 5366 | 5.35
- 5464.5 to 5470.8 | 6.03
